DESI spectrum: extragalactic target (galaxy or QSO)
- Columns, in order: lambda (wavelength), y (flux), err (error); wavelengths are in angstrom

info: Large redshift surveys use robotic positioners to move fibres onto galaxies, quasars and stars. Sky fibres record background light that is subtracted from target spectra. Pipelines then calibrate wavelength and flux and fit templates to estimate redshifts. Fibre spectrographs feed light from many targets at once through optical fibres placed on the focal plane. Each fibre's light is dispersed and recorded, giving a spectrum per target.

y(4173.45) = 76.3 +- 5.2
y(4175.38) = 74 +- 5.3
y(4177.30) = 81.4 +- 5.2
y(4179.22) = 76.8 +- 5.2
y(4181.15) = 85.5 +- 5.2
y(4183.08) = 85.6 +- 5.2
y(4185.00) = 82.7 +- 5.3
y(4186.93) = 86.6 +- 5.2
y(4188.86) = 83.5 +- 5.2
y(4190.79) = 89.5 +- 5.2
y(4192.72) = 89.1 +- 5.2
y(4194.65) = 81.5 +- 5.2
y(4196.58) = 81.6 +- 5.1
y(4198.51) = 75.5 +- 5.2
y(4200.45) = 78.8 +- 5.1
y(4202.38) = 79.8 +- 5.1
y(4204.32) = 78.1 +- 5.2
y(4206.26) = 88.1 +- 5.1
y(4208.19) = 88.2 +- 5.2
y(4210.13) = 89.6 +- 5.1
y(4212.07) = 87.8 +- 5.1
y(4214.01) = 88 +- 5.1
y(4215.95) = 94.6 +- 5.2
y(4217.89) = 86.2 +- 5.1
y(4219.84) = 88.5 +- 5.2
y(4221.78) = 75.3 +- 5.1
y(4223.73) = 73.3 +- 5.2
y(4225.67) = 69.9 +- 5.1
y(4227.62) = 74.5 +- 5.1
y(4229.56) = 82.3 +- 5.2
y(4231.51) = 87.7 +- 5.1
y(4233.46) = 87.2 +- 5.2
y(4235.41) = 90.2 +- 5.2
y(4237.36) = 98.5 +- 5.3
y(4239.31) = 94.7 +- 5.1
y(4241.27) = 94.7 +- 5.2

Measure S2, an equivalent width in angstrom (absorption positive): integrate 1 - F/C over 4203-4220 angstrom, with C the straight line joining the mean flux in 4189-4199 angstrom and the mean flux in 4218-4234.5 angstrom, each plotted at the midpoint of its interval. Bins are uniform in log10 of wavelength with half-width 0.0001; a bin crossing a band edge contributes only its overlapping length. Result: -1.2 angstrom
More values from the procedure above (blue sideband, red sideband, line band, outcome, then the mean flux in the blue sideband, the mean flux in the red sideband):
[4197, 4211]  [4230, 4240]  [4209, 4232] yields 1.02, 82.5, 91.1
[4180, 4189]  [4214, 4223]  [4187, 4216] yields 0.22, 84.7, 85.9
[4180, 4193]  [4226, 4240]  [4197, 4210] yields 0.64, 85.7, 86.9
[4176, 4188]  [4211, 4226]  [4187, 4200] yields -0.06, 82.9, 83.5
